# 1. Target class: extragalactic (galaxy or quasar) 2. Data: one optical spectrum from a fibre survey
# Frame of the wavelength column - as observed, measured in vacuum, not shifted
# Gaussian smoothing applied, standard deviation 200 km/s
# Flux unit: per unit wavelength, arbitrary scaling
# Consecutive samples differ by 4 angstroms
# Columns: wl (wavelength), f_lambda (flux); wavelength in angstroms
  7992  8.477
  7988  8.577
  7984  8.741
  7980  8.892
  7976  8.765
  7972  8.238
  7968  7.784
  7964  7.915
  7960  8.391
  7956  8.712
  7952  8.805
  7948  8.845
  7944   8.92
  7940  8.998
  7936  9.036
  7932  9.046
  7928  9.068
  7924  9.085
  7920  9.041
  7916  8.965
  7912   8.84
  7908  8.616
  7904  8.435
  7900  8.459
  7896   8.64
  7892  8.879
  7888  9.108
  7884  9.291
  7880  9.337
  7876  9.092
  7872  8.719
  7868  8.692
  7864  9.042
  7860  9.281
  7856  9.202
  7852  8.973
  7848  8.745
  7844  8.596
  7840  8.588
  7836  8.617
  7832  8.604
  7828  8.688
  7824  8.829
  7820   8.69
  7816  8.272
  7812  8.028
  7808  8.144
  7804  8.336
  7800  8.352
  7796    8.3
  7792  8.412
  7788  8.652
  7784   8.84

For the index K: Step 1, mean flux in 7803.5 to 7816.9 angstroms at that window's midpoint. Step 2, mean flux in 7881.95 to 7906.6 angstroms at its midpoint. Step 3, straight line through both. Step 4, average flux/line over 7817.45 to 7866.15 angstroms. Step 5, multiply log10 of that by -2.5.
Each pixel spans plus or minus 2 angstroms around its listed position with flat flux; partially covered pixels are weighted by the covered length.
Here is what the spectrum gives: -0.05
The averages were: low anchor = 8.17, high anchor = 8.8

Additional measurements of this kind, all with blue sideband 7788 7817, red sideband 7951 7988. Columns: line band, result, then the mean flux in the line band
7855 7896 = -0.084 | 9.04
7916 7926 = -0.078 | 9.04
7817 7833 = -0.047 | 8.68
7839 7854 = -0.051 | 8.73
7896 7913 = -0.023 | 8.58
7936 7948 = -0.064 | 8.95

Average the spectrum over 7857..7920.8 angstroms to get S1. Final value 8.9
